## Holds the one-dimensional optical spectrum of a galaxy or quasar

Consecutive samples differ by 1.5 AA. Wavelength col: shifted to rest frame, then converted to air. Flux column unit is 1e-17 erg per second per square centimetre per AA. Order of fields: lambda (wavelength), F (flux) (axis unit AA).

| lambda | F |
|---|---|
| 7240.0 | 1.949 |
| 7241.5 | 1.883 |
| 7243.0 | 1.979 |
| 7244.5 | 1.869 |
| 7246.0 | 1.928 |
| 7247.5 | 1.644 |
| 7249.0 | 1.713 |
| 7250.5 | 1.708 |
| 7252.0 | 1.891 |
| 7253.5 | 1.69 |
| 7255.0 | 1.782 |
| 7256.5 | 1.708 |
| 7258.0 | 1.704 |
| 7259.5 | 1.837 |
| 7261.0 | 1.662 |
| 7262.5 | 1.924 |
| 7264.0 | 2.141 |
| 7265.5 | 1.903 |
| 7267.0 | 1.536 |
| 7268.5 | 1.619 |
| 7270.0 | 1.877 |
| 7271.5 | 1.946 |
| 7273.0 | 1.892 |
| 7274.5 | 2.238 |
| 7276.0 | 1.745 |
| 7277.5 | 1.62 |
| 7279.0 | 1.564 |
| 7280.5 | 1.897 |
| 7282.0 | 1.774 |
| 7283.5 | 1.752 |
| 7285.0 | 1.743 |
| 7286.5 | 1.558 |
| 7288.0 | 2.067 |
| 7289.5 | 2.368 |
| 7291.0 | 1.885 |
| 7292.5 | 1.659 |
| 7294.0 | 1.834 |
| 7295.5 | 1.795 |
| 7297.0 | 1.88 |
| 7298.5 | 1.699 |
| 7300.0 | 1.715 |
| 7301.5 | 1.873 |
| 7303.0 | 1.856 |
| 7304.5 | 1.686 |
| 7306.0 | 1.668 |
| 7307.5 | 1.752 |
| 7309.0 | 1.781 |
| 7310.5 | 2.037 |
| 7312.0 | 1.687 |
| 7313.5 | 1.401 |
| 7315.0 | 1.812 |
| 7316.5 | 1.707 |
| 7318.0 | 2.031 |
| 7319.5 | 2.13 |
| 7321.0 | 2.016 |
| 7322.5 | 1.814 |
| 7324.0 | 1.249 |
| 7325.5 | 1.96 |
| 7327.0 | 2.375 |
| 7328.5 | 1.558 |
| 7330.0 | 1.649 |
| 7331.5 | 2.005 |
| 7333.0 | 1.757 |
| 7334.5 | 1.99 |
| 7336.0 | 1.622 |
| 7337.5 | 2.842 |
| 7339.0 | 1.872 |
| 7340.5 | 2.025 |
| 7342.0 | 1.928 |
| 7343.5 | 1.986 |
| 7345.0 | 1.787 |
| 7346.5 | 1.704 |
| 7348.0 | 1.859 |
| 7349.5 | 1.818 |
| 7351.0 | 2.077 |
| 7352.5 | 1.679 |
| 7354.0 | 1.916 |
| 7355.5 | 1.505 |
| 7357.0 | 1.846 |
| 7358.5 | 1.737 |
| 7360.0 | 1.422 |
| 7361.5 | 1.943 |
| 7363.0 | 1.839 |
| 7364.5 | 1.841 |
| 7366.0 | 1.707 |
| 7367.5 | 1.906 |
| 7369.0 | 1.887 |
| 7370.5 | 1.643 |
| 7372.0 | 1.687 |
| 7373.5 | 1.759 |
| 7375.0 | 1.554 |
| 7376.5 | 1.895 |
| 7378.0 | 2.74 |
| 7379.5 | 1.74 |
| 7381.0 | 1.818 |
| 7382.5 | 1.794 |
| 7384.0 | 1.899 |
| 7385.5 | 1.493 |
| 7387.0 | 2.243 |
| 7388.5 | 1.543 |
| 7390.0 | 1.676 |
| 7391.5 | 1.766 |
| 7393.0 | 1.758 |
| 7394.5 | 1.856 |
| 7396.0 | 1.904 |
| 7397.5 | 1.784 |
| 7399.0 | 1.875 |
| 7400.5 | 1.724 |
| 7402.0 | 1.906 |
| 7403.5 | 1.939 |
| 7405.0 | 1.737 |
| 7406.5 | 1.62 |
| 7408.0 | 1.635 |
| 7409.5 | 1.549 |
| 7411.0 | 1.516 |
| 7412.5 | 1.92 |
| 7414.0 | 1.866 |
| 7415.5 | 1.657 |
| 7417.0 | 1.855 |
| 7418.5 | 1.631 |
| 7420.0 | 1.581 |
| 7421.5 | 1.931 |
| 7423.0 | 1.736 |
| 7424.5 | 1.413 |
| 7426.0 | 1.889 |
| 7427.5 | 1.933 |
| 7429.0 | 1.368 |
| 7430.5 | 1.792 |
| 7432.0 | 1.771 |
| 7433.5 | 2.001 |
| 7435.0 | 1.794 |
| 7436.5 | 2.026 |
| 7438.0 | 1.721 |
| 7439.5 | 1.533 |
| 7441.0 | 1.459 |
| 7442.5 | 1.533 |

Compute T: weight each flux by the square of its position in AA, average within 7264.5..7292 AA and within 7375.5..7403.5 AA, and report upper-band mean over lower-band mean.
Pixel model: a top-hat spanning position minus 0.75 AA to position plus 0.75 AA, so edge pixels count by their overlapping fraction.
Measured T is 1.04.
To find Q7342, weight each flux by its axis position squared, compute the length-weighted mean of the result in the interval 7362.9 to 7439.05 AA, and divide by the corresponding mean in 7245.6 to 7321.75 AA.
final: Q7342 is 1.02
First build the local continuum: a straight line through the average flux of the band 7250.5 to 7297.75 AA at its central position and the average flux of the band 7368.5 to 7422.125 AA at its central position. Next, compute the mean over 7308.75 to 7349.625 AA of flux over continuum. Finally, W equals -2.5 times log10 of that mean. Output -0.040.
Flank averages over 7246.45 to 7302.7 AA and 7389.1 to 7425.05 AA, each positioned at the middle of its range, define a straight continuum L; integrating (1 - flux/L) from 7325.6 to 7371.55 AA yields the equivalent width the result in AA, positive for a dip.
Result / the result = -2.2 AA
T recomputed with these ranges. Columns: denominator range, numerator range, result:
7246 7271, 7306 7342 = 1.07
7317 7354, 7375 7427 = 0.96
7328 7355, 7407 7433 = 0.92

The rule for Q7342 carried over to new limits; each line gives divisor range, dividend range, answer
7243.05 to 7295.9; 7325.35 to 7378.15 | 1.05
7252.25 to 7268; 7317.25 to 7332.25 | 1.07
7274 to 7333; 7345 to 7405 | 1.02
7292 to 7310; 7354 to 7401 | 1.04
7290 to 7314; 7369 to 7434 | 1.03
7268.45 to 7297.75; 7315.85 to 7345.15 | 1.06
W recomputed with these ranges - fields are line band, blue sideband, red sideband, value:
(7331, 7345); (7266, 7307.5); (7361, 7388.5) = -0.09 mag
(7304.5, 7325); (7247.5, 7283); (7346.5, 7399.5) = 0.02 mag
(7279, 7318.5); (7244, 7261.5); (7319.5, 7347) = 0.03 mag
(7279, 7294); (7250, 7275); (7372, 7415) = -0.01 mag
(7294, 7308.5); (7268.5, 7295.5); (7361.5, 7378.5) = 0.04 mag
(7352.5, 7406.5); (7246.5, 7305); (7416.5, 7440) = -0.02 mag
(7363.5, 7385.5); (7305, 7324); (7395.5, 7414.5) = -0.04 mag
